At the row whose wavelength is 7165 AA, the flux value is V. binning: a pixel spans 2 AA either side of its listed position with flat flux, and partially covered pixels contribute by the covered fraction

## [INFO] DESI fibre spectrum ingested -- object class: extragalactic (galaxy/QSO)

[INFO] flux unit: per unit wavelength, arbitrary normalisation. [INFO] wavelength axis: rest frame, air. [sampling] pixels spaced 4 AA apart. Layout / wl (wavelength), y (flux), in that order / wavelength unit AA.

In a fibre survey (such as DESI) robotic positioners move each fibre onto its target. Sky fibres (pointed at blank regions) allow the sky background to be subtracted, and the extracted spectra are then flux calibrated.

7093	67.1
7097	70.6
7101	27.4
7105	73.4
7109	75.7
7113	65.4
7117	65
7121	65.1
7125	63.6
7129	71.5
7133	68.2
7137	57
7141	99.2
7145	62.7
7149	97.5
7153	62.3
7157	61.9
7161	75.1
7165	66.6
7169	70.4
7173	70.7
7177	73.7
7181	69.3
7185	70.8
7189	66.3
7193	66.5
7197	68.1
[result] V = 66.6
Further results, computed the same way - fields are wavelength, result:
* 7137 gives 57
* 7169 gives 70.4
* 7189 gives 66.3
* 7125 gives 63.6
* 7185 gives 70.8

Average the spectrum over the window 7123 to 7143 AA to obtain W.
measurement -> 71.9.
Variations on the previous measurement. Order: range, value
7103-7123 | 68.9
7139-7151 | 86.5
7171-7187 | 71.1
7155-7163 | 68.5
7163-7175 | 69.2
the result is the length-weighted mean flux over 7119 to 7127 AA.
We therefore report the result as 64.3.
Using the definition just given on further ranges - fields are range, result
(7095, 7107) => 57.1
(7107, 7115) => 70.6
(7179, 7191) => 68.8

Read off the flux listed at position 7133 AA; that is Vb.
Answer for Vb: 68.2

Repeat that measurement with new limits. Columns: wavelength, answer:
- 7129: 71.5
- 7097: 70.6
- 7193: 66.5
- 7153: 62.3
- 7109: 75.7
